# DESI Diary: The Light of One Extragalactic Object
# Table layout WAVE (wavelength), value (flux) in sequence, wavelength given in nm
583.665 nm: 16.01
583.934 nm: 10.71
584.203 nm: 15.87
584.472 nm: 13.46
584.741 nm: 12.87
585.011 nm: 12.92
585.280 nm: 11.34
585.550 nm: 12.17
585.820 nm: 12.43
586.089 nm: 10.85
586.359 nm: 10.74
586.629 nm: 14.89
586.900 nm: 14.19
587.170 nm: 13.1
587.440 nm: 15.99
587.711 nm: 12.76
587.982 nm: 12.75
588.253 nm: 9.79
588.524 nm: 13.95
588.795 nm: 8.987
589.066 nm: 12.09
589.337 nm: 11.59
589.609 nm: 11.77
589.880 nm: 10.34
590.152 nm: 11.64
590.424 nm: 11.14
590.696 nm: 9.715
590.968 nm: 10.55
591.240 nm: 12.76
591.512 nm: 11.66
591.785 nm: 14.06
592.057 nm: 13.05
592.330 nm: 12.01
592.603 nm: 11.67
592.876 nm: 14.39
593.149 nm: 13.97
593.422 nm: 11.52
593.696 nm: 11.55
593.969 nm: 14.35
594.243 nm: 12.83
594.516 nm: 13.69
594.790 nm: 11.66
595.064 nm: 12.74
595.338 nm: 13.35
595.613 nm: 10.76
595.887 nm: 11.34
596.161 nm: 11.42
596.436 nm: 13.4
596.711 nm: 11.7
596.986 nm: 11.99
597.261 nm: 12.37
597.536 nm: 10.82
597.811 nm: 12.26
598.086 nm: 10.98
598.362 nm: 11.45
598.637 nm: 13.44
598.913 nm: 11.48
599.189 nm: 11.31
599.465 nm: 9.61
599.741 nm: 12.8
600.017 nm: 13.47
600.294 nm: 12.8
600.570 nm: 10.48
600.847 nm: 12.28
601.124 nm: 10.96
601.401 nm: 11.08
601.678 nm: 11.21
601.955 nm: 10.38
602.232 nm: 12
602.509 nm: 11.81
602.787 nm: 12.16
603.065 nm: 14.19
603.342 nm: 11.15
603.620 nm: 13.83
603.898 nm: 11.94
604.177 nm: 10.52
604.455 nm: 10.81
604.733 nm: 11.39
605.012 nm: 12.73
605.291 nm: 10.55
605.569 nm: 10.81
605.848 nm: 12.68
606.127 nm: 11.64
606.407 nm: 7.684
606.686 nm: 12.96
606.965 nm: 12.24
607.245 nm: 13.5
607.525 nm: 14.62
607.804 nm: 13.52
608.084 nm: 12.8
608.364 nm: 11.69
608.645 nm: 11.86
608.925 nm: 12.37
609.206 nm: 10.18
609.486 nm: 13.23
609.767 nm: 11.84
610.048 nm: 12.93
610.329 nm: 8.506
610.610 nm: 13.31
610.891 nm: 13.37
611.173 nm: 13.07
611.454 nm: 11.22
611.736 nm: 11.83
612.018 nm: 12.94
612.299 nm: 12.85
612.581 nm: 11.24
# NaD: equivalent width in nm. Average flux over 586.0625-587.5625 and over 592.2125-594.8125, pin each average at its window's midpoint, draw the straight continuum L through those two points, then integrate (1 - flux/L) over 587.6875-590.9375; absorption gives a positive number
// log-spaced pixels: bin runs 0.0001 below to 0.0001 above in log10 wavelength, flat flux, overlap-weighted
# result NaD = 0.47 nm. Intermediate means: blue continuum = 13.4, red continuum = 12.8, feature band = 11.3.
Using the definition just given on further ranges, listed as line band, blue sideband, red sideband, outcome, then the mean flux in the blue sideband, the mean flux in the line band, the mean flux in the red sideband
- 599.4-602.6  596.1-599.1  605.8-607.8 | 0.12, 11.9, 11.6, 12.3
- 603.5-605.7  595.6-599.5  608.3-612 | 0.06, 11.7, 11.6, 12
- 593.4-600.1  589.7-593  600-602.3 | -0.23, 11.9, 12.1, 11.5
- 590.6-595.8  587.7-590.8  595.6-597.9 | -0.38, 11.3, 12.4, 11.8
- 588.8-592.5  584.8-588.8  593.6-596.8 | 0.26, 12.6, 11.6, 12.4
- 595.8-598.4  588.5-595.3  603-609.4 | 0.06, 12.1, 11.8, 12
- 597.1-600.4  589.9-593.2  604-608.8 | 0.03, 12.1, 11.9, 11.9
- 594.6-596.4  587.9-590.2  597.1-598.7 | -0.05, 11.4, 12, 11.8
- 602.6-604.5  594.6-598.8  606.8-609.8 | 0.03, 12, 12.1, 12.6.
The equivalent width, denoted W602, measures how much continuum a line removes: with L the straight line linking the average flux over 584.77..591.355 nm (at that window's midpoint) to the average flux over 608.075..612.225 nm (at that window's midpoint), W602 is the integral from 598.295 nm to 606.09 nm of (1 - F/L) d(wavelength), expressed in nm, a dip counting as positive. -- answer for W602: 0.19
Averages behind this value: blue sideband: 12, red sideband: 12.1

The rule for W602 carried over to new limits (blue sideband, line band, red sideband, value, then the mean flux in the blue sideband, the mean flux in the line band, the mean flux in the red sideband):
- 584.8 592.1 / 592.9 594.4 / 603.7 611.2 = -0.11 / 12.1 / 13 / 12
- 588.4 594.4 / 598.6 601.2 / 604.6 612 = 0.05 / 12.1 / 11.8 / 12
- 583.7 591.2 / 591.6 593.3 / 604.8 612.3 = -0.13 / 12.2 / 13.1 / 12.1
